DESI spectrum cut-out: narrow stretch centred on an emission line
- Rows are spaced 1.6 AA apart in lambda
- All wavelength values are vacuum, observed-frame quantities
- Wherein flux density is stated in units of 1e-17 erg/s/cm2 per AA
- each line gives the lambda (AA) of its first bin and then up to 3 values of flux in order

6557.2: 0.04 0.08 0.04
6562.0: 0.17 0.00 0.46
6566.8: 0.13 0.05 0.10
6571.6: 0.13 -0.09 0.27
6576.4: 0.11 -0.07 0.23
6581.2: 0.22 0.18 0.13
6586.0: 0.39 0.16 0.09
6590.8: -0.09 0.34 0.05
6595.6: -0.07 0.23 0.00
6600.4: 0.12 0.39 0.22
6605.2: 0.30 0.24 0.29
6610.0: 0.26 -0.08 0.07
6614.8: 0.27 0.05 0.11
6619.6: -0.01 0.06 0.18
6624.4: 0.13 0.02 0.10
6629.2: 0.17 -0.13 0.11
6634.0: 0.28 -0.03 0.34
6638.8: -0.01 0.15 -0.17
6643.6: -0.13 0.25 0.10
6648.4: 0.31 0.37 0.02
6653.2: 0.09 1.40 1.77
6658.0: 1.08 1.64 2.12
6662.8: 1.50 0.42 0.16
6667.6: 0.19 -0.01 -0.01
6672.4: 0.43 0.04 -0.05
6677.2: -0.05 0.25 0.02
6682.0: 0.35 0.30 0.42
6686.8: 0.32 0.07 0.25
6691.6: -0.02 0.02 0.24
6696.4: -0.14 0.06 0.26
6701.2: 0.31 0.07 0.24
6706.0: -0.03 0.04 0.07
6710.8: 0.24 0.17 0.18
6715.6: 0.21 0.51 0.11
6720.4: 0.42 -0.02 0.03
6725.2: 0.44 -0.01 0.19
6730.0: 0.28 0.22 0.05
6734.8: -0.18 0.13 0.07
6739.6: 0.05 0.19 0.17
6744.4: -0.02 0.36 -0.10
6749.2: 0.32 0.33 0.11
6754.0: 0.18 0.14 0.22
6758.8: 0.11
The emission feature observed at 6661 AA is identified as [O II] 3727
